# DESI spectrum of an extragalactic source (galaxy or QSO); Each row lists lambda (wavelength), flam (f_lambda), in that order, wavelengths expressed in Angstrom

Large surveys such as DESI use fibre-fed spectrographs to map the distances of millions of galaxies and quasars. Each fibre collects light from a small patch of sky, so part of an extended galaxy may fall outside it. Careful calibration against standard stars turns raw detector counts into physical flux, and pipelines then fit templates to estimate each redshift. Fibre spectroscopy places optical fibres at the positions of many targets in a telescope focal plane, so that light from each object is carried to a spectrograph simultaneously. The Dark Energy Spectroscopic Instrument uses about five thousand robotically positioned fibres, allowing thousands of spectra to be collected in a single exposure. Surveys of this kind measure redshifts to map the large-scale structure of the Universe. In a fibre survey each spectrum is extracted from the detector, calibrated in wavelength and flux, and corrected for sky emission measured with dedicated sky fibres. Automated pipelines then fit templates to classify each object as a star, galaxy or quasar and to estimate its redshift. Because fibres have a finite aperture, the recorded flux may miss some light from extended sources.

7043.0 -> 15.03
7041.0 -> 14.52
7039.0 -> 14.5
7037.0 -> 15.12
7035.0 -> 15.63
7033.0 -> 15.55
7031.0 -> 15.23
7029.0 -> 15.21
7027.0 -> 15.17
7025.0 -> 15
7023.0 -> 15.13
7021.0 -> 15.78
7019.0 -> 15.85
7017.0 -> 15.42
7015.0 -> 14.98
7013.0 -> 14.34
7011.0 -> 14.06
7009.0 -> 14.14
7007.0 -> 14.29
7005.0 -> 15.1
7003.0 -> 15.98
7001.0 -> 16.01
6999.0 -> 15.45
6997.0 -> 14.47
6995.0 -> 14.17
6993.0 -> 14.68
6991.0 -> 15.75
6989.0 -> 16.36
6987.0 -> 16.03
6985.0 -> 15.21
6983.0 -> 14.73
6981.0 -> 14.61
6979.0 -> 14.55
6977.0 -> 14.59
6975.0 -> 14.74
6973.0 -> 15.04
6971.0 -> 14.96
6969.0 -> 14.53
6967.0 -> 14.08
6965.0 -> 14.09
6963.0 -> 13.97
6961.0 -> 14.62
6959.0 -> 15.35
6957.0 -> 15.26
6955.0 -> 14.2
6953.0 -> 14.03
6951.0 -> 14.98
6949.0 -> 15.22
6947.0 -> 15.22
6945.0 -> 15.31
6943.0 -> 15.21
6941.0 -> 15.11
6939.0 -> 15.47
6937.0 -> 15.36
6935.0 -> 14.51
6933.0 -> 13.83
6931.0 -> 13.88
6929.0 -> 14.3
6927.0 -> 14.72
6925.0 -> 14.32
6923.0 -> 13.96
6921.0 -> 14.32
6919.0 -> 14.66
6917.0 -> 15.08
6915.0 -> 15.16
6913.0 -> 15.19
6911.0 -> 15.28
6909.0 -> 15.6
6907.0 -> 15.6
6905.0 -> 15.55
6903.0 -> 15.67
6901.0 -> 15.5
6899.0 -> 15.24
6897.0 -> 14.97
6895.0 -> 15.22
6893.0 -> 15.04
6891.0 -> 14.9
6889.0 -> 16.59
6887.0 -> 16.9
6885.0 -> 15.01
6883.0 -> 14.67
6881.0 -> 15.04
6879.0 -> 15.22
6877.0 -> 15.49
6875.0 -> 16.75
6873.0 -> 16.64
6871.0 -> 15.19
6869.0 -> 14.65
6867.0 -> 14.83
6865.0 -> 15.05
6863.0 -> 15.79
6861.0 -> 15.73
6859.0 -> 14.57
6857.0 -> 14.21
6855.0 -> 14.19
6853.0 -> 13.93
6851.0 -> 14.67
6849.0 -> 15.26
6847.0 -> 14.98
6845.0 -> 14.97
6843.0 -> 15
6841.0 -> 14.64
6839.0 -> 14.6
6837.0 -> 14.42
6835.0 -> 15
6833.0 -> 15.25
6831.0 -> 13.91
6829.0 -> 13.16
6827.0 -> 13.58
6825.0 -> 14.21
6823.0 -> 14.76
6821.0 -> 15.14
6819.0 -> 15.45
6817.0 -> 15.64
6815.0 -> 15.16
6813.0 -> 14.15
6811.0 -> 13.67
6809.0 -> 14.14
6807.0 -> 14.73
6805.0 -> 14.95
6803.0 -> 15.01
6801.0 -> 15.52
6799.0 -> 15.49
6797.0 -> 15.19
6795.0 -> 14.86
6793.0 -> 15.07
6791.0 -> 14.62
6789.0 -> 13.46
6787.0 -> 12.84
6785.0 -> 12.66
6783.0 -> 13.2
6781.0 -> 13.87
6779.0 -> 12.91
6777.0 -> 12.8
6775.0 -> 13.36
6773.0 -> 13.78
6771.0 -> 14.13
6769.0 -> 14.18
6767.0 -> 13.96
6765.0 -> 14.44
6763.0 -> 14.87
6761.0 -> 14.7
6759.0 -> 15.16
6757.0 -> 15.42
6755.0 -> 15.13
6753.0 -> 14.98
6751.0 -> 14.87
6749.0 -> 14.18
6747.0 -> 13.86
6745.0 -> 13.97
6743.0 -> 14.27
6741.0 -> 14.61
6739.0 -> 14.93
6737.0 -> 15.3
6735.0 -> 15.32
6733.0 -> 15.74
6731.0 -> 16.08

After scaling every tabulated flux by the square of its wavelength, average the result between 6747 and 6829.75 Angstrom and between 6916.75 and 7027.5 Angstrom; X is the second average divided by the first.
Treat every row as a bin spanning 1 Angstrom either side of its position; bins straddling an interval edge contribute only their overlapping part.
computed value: 1.1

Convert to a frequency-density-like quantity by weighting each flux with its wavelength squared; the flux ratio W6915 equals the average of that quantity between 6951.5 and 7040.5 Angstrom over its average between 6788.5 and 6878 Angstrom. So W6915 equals 1.06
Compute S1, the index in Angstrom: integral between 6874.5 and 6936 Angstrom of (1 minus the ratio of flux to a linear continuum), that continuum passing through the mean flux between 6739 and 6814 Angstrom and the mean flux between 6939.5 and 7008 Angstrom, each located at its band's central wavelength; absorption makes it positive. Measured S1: -1.5 Angstrom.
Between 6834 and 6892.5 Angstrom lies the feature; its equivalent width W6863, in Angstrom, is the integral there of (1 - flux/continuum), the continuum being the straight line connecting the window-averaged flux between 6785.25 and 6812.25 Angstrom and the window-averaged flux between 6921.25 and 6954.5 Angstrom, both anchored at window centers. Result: -2.1 Angstrom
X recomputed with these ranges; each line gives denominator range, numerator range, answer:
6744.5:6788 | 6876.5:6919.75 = 1.13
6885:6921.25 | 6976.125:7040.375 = 1.01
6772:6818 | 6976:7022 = 1.12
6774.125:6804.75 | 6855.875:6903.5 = 1.12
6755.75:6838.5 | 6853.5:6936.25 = 1.08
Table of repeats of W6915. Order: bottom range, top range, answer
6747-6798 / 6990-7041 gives 1.14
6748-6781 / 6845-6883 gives 1.09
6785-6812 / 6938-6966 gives 1.07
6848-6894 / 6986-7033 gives 1.04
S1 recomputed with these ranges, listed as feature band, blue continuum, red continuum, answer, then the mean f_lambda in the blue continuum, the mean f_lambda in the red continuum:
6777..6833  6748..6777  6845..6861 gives 0.80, 14.5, 14.6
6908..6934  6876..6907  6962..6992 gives 1.01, 15.4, 14.9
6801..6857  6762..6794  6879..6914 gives -0.62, 13.8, 15.4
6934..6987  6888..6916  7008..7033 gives 1.37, 15.4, 15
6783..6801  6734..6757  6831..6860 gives 0.50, 14.7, 14.7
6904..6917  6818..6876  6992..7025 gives -0.41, 14.8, 15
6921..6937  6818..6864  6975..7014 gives 0.59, 14.7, 15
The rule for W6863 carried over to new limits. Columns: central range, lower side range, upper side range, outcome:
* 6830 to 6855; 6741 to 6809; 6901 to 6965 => -0.25 Angstrom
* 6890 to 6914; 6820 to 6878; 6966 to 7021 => -0.67 Angstrom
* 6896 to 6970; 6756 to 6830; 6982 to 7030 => 0.06 Angstrom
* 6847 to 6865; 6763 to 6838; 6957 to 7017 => -0.44 Angstrom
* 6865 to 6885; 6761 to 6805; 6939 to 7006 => -1.12 Angstrom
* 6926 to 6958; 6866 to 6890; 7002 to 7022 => 1.07 Angstrom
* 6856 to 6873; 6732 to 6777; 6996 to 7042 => -0.37 Angstrom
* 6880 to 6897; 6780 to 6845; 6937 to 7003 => -0.78 Angstrom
